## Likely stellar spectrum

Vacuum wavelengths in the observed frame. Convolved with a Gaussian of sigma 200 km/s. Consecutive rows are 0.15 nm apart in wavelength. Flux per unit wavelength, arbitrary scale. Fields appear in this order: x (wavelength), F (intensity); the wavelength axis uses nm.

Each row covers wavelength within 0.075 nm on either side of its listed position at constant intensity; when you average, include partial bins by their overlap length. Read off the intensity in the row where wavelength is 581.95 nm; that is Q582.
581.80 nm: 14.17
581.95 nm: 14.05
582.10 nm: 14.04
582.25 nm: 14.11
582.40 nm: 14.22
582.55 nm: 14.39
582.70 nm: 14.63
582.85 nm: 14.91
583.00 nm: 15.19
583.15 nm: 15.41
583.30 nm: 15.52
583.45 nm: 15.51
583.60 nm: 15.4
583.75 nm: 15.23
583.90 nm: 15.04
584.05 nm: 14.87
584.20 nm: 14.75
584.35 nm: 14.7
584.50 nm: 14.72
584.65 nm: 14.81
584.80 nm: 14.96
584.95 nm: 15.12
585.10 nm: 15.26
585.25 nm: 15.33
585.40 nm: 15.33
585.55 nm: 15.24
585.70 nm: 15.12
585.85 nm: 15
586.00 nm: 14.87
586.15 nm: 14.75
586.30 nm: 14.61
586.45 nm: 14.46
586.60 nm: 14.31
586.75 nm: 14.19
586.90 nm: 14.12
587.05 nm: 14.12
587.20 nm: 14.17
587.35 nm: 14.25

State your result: 14.05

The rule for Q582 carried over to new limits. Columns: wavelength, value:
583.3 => 15.52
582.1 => 14.04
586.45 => 14.46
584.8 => 14.96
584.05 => 14.87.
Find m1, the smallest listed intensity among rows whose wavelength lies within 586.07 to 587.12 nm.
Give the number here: 14.12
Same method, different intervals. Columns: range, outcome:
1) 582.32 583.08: 14.22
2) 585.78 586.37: 14.61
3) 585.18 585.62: 15.24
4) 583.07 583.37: 15.41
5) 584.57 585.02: 14.81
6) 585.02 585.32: 15.26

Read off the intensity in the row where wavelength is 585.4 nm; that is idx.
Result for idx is 15.33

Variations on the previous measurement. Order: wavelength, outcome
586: 14.87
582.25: 14.11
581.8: 14.17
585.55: 15.24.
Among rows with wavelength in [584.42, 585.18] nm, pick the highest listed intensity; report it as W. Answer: 15.26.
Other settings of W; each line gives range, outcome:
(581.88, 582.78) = 14.63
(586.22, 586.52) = 14.61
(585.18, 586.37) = 15.33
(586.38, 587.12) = 14.46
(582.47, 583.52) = 15.52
